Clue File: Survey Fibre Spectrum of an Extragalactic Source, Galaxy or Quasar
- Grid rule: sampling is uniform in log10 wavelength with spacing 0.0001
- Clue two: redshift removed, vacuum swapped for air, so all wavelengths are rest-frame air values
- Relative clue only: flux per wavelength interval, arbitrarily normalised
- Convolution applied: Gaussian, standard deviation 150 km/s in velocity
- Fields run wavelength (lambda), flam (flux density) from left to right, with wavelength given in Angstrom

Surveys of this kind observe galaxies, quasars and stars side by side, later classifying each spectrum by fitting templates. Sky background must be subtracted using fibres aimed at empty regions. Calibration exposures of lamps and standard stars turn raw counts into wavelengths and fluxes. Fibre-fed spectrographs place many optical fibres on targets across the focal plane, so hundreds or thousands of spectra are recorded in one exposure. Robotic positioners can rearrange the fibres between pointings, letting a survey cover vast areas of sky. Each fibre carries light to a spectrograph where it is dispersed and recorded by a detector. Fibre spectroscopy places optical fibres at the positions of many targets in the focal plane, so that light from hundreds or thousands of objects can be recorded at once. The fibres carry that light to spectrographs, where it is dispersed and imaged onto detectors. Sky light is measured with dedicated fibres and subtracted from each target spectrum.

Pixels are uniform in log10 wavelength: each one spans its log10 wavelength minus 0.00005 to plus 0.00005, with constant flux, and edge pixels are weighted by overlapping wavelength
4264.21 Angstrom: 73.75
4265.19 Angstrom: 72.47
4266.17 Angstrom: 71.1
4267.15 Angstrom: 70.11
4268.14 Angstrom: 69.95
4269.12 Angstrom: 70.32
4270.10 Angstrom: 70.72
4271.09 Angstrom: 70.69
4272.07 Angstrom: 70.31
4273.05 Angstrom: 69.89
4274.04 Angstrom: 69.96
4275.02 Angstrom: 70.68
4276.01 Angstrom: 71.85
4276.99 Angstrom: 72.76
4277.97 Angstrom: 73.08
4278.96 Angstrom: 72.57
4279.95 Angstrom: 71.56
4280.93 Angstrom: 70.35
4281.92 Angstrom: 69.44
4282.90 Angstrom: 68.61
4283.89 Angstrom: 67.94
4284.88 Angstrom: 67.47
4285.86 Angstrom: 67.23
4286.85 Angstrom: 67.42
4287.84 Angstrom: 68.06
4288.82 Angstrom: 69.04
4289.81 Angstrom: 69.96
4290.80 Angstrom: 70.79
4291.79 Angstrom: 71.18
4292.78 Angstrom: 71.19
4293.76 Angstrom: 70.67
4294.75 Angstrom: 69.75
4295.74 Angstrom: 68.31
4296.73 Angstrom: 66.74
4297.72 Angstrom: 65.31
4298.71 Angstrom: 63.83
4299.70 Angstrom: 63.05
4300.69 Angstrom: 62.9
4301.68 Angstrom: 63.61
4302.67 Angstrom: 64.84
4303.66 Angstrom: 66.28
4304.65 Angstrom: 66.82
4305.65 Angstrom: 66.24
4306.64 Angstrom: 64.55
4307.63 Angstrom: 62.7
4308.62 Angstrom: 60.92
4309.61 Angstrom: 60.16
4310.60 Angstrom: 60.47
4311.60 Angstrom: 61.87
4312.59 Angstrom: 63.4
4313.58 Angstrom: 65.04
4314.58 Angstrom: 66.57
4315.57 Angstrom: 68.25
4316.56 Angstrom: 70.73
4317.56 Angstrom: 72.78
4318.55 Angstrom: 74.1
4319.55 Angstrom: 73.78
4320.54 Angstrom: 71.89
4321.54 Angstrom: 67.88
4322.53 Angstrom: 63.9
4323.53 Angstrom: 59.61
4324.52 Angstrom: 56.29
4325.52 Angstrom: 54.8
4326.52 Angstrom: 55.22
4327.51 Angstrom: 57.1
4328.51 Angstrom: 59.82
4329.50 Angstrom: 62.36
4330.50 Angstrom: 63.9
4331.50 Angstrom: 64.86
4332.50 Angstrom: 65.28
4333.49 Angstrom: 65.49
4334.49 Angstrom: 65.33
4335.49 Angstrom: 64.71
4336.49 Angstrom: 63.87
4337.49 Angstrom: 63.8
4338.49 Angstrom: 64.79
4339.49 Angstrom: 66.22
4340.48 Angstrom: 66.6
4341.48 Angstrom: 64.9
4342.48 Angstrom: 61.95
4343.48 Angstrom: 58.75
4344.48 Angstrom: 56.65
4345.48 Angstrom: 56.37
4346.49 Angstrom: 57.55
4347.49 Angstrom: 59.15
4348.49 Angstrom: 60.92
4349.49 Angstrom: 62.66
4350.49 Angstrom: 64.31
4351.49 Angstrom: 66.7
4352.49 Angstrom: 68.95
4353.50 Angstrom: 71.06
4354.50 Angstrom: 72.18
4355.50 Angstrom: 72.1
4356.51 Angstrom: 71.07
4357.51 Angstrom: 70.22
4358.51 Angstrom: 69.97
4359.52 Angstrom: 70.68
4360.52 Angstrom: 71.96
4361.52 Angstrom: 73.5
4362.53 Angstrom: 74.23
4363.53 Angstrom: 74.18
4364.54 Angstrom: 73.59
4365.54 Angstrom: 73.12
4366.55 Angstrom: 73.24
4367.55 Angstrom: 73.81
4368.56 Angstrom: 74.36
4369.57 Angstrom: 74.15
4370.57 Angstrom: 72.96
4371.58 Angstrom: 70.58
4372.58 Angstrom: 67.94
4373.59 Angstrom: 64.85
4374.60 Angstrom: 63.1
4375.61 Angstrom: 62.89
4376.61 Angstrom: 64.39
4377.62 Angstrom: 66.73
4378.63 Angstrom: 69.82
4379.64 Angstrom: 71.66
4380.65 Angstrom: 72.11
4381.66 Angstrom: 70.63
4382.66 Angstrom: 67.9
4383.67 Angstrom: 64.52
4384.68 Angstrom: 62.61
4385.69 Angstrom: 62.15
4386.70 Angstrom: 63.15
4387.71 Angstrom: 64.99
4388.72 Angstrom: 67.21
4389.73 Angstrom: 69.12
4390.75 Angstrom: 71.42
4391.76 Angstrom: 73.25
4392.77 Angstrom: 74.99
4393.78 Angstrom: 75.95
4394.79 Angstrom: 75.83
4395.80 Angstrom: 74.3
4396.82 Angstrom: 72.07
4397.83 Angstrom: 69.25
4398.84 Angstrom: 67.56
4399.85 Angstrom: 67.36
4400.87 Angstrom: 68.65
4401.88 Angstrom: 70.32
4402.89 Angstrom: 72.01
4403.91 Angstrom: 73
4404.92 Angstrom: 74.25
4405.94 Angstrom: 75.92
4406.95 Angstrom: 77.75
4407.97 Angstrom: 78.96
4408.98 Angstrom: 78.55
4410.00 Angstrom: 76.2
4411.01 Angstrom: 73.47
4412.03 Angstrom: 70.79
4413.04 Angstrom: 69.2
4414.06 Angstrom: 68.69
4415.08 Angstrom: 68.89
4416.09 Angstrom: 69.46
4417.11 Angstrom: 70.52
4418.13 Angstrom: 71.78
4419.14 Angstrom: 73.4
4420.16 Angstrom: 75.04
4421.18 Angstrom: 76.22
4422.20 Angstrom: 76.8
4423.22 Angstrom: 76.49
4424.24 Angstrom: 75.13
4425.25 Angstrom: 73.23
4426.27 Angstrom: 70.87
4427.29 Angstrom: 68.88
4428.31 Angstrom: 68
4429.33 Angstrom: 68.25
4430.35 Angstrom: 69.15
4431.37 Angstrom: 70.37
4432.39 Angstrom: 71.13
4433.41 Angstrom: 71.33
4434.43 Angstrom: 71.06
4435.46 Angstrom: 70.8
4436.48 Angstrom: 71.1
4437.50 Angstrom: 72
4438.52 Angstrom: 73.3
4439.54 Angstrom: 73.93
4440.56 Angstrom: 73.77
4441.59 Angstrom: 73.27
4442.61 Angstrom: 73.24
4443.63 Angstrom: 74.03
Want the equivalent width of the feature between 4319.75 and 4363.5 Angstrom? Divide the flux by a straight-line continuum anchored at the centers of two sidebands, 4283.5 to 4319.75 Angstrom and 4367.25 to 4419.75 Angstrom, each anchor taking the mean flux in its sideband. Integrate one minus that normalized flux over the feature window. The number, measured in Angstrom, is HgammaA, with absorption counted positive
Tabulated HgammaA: 2.31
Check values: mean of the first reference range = 66.8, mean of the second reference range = 70.5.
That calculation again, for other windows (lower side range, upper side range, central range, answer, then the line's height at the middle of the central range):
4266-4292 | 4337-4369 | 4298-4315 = 1.33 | 69.1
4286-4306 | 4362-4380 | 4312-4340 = 1.54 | 68.5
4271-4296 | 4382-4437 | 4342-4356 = 1.42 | 70.7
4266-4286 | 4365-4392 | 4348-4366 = -0.30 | 68.9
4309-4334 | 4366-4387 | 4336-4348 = 0.73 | 65.7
